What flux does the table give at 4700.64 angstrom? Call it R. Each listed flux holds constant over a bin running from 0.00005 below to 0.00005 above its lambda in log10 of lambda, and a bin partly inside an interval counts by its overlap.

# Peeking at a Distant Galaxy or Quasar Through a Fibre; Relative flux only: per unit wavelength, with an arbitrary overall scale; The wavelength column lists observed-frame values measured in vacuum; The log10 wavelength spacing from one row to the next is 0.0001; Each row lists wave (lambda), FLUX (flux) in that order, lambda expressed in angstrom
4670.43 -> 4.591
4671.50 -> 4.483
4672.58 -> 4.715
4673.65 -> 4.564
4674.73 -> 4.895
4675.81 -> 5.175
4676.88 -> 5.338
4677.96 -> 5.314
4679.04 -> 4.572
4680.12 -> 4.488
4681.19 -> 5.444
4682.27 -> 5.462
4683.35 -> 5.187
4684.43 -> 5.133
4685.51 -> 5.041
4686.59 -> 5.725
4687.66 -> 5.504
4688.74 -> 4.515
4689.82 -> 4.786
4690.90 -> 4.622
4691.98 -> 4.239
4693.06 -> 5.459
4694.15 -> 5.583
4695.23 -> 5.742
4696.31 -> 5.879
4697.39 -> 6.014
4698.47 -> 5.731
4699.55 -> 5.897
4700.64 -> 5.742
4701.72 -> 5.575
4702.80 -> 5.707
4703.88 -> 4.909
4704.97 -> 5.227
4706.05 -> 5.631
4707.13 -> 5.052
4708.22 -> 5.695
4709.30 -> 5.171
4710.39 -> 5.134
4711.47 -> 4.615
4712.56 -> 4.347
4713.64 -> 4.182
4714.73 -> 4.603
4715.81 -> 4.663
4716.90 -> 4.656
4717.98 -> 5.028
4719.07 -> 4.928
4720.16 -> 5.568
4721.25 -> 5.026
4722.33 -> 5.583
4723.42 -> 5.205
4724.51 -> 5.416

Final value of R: 5.742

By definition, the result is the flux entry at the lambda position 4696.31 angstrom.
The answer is 5.879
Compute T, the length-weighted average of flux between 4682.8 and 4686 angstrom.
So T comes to 5.12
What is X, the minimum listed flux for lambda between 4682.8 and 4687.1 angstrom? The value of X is 5.041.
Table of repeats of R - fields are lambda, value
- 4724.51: 5.416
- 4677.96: 5.314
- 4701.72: 5.575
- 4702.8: 5.707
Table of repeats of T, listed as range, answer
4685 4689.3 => 5.2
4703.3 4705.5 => 5.07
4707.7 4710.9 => 5.33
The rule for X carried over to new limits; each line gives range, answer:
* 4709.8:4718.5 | 4.182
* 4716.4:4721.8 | 4.656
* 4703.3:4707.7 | 4.909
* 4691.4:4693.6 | 4.239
